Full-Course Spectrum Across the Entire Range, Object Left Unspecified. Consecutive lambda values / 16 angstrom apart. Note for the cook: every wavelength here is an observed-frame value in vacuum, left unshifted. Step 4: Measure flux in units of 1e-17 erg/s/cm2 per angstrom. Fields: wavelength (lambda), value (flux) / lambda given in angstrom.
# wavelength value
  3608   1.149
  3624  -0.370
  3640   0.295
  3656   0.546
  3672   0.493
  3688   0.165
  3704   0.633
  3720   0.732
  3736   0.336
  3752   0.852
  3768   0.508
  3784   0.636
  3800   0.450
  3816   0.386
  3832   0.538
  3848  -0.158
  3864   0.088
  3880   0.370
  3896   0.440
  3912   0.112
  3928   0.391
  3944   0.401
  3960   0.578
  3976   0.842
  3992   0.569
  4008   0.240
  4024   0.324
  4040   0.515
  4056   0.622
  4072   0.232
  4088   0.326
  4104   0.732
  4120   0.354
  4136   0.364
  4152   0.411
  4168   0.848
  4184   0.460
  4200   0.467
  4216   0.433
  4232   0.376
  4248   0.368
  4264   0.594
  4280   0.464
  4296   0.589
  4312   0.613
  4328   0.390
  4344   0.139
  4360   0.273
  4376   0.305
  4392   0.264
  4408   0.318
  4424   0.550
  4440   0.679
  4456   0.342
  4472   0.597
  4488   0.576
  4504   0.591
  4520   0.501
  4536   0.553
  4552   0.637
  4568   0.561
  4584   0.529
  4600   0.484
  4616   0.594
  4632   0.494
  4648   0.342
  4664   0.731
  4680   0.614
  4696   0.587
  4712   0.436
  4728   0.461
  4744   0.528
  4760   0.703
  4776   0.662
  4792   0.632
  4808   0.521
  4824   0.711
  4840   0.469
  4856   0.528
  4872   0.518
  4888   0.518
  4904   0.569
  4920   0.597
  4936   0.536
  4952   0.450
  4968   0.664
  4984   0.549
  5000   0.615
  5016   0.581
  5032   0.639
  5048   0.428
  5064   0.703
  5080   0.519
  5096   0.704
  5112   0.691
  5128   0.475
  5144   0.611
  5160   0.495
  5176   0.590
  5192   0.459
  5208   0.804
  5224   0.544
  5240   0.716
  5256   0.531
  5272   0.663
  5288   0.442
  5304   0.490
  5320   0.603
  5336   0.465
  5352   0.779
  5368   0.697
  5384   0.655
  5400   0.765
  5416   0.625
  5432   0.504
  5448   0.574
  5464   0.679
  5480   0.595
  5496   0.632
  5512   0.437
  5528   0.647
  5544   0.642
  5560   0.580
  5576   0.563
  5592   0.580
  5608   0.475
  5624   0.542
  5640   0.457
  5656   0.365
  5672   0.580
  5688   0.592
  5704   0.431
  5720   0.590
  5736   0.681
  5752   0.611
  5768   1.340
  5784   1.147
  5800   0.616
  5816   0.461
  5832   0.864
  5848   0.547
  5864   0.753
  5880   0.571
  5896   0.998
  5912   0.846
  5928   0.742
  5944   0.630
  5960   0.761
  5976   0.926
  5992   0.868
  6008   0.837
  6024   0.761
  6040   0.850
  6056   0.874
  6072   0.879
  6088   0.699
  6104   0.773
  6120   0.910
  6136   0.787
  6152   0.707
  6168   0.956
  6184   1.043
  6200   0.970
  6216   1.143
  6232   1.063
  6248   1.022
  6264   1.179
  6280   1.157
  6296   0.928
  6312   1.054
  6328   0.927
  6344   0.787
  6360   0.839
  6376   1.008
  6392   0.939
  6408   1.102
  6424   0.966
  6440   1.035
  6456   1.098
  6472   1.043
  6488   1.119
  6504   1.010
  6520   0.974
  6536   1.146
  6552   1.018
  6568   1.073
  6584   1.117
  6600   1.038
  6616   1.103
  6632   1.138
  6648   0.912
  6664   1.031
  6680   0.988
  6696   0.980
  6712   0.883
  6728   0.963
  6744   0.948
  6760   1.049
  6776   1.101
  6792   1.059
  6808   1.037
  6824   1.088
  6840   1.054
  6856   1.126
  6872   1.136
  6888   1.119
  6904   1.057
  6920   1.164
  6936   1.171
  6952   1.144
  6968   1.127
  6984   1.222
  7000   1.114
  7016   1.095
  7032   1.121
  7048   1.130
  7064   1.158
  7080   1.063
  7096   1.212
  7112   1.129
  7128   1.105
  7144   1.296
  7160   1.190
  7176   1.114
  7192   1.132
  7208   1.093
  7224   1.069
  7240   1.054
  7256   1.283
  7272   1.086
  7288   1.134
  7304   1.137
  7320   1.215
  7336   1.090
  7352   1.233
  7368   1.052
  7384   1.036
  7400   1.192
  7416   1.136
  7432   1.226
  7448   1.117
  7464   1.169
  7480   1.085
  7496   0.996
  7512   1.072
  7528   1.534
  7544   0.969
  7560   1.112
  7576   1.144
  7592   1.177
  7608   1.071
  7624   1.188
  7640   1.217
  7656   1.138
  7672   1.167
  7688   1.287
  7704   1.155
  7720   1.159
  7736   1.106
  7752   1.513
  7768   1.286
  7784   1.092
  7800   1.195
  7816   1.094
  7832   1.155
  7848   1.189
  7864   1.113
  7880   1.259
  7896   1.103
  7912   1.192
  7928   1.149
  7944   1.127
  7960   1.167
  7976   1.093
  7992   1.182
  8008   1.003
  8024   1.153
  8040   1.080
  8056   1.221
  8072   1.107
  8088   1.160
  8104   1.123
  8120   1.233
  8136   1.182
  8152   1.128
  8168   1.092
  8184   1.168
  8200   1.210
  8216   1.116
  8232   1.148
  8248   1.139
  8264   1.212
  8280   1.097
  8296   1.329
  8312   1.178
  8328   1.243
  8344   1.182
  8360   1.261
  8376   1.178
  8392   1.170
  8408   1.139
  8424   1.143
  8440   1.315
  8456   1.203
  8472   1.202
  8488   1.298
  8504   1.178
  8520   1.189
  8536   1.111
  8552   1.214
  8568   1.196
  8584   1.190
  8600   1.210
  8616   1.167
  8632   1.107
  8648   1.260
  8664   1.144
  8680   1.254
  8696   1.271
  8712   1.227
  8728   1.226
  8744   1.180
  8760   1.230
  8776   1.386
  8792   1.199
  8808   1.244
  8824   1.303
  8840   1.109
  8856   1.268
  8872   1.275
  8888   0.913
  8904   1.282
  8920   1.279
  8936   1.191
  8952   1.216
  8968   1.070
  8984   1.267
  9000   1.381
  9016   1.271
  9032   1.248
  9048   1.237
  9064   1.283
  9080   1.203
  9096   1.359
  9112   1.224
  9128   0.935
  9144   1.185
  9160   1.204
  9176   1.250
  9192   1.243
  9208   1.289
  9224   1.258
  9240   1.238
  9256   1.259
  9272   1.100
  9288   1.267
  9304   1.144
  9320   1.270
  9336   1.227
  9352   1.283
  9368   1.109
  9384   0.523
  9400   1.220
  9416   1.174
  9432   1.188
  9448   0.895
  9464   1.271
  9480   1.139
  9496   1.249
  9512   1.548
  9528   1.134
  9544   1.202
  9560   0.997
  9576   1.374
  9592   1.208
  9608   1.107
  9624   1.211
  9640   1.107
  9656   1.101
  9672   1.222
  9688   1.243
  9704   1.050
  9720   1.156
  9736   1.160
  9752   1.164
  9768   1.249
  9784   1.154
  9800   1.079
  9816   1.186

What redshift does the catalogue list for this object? 0.549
